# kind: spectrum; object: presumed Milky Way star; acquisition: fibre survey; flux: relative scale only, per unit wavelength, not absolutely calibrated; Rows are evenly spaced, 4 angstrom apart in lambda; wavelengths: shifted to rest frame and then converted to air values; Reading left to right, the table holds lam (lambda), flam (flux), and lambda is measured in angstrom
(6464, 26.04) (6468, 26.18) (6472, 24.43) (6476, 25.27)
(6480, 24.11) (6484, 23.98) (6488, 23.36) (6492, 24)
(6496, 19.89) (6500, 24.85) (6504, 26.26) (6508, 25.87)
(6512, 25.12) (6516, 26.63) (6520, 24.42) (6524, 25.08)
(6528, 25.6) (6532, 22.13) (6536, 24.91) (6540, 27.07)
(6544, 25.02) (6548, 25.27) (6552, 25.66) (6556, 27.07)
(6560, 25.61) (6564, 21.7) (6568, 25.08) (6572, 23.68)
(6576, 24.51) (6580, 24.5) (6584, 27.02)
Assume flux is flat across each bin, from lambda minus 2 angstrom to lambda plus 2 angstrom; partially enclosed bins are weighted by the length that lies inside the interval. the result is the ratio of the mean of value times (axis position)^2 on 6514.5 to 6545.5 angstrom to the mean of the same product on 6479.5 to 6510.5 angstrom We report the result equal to 1.05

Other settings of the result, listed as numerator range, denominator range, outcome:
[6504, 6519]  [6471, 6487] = 1.07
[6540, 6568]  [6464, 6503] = 1.07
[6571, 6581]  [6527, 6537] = 1.02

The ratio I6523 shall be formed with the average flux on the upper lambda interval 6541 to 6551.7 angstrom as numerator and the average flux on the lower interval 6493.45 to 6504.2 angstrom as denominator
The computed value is 1.1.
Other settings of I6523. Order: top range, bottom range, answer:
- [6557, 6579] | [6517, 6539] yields 0.98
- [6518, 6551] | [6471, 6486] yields 1.02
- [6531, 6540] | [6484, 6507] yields 1.03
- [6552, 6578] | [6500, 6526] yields 0.97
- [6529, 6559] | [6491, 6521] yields 1.03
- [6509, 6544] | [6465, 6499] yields 1.05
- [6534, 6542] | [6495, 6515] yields 1.05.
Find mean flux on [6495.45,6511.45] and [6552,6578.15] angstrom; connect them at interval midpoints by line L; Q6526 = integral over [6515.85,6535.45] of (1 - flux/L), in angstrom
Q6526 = 0.1 angstrom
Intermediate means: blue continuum 24.7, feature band 24.6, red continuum 24.7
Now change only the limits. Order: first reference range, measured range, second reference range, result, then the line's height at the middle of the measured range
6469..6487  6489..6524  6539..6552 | 0.5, 25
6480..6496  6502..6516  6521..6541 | -1.1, 24.1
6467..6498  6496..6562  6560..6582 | -3.6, 23.9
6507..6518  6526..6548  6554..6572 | 0.3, 25.3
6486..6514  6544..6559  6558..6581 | -1.0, 24.2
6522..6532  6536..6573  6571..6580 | -1.1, 24.4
